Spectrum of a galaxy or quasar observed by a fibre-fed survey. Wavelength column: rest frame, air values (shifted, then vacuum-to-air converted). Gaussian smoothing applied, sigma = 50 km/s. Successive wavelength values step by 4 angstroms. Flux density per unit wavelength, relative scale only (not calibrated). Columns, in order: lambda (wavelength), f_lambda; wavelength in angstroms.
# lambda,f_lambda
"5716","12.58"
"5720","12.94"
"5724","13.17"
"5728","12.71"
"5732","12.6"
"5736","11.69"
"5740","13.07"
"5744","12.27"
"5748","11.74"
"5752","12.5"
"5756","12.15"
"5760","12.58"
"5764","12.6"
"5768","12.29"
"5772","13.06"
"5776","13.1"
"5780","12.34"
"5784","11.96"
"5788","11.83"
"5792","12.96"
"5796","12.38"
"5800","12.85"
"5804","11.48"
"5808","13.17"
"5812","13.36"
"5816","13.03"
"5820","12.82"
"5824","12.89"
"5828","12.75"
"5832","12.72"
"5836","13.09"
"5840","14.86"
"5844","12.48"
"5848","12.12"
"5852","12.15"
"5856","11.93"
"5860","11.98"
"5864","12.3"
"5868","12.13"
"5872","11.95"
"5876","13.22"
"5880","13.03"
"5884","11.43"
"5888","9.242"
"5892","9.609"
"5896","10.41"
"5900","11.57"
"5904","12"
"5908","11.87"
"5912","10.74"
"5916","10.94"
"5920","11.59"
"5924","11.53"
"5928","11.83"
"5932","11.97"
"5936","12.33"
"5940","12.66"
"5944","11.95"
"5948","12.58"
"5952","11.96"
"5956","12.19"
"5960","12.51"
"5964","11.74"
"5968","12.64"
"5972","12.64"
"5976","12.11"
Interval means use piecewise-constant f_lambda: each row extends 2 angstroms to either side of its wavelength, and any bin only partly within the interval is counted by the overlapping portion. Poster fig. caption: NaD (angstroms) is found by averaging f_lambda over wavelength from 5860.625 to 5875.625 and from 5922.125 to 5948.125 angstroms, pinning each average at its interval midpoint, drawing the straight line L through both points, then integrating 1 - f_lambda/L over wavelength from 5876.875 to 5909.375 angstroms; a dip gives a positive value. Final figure 2.6 angstroms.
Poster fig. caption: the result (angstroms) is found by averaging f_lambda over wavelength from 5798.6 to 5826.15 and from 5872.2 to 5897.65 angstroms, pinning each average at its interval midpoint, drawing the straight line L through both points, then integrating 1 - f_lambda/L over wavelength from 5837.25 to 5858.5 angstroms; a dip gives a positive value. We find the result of -1.2 angstroms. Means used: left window 12.8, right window 11.2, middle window 12.7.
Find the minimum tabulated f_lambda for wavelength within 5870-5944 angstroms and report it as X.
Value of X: 9.242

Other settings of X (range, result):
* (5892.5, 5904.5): 10.41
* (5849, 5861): 11.93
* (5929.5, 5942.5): 11.97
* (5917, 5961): 11.53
